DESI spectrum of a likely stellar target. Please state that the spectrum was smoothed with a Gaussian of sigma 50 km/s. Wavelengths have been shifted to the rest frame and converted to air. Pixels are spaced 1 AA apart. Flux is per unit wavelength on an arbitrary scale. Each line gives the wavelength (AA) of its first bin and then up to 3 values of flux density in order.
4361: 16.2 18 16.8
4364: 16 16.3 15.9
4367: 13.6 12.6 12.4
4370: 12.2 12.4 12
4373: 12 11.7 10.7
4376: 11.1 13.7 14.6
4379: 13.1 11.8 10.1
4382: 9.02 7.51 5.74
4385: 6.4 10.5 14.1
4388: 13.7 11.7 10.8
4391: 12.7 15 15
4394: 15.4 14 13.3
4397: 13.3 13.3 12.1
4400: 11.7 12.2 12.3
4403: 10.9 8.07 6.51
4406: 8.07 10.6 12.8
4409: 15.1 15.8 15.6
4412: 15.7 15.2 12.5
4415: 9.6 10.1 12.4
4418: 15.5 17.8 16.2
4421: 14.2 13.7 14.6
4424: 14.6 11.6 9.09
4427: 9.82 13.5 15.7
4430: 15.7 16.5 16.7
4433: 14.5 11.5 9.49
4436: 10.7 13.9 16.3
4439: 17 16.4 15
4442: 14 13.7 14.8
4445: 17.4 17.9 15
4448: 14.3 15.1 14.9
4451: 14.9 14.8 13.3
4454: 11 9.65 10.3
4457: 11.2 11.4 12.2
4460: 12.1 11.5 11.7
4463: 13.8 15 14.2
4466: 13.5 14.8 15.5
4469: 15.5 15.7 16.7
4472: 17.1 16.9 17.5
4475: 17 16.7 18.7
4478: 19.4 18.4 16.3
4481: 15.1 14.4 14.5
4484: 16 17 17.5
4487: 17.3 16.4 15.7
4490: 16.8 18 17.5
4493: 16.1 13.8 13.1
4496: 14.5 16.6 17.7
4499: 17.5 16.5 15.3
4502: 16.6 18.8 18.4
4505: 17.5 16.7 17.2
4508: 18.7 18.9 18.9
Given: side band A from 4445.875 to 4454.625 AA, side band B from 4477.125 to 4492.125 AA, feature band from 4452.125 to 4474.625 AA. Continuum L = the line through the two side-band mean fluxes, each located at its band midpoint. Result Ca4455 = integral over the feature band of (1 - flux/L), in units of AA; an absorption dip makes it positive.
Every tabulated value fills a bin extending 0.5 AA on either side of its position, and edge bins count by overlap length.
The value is 2.4 AA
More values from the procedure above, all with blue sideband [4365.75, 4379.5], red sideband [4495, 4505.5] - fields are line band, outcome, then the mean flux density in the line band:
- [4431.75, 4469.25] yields 3.4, 13.8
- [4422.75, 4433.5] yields 0.5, 13.8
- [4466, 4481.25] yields -0.7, 16.7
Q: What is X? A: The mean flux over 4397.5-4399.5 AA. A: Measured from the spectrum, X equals 12.7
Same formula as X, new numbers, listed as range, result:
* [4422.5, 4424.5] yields 14.6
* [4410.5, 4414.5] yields 14.8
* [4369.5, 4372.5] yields 12.2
